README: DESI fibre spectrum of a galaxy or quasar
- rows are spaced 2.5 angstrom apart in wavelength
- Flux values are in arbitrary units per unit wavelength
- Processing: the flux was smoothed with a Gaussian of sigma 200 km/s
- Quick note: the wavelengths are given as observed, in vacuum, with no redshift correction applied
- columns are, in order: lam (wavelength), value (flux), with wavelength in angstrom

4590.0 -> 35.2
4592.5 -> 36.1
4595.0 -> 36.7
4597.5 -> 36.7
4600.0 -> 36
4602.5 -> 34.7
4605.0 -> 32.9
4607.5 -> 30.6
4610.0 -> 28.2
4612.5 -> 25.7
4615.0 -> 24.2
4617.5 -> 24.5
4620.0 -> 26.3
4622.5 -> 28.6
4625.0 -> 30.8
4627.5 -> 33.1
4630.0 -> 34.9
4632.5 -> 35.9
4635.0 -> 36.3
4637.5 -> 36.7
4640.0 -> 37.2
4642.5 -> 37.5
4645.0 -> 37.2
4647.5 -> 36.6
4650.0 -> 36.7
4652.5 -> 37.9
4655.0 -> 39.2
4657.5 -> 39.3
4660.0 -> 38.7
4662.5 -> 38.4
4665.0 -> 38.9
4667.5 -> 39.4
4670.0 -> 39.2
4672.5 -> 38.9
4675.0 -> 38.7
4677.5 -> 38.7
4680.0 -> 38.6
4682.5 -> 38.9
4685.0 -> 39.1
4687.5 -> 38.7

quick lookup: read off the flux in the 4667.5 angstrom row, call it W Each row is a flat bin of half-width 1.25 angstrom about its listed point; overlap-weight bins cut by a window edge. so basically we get 39.4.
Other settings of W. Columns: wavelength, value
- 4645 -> 37.2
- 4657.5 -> 39.3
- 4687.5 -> 38.7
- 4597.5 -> 36.7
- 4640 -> 37.2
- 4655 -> 39.2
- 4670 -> 39.2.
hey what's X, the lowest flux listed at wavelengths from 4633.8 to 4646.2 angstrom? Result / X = 36.3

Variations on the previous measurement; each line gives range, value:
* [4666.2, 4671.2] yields 39.2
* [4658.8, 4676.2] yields 38.4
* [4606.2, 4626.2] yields 24.2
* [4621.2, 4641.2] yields 28.6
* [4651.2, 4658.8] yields 37.9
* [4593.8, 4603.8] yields 34.7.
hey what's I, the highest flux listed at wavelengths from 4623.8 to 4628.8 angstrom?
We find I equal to 33.1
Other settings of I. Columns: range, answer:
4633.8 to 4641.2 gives 37.2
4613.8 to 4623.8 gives 28.6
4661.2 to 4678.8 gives 39.4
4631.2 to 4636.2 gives 36.3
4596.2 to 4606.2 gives 36.7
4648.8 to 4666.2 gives 39.3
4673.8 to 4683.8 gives 38.9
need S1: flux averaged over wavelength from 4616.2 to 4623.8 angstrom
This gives 26.5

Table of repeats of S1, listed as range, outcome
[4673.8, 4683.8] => 38.7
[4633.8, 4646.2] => 37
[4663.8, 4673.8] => 39.1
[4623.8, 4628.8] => 32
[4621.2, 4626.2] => 29.7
